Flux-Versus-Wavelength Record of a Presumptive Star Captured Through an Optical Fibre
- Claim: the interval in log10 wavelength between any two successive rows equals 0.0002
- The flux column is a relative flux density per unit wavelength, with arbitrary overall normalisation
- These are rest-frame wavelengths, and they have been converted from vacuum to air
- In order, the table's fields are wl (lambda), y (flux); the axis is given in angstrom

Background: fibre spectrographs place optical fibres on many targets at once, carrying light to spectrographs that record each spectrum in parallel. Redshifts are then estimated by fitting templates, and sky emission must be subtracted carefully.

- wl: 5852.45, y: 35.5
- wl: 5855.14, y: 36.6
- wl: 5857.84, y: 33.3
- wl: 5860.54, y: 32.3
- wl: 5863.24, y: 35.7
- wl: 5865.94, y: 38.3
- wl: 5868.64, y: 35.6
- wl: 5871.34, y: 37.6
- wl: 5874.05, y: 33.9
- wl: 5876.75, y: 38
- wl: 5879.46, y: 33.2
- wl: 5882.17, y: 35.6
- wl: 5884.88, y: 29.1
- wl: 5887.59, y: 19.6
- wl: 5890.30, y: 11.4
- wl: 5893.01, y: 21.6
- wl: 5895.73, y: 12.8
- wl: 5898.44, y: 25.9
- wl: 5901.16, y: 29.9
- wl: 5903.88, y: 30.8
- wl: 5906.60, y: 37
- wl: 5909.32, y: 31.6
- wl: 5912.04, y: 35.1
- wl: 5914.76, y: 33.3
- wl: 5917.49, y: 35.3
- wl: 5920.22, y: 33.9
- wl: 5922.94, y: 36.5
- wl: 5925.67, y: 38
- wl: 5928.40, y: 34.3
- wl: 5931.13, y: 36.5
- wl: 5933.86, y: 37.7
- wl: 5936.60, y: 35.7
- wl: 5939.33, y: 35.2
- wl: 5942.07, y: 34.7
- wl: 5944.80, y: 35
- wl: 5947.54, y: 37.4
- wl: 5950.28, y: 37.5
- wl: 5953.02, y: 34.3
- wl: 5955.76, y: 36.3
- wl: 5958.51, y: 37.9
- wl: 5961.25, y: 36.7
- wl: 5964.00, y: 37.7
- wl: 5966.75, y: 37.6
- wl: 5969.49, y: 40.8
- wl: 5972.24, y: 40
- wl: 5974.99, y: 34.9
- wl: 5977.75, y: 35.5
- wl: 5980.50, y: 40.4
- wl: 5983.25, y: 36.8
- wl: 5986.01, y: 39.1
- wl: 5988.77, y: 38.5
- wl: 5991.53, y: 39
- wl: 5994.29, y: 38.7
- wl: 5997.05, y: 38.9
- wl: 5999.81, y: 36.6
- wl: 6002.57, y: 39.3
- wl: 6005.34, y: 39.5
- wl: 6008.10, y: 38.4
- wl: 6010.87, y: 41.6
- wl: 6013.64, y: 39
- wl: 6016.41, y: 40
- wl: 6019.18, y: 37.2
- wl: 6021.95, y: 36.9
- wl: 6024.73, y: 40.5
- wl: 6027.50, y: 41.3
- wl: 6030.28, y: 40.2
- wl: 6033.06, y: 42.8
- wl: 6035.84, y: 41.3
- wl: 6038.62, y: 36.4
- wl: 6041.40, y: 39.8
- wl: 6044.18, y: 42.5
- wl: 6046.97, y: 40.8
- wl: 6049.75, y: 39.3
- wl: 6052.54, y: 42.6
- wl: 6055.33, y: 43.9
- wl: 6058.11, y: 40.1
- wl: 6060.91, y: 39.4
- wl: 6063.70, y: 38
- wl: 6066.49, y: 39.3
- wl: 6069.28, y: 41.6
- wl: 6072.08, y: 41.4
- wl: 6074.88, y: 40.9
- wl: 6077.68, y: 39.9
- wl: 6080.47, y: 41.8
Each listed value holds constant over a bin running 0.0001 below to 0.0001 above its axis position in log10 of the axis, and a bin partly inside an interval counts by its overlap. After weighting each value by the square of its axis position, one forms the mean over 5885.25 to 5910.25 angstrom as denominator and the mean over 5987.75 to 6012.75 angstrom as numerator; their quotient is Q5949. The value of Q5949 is 1.64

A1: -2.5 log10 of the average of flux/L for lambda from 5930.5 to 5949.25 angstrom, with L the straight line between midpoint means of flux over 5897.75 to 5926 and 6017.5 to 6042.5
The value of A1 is -0.036 mag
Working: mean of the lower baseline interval 33.4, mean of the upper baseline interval 39.6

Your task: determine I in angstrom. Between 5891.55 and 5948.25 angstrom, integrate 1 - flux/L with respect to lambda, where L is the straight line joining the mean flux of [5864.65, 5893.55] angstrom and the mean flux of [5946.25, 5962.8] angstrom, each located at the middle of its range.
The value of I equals 2.2 angstrom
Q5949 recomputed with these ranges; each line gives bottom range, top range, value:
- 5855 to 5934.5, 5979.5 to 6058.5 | 1.30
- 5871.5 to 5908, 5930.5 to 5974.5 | 1.35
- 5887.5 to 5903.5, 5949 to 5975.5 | 1.83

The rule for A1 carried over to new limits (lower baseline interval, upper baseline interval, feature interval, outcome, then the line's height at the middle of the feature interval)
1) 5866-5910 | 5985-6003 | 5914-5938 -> -0.10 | 32.6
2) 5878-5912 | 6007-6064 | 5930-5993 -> -0.13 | 33.2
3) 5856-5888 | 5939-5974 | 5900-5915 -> 0.07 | 35.3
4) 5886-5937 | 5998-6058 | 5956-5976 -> -0.09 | 34.8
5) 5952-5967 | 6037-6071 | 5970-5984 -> -0.01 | 37.4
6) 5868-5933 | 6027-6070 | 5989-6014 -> -0.04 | 37.6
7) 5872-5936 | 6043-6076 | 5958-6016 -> -0.06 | 36.3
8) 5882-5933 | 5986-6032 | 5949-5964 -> -0.07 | 34.3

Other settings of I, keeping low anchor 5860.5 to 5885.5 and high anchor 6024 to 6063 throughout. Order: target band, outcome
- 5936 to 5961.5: 1.1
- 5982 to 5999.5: 0.3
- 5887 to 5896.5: 5.2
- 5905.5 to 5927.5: 1.0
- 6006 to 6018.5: 0.0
